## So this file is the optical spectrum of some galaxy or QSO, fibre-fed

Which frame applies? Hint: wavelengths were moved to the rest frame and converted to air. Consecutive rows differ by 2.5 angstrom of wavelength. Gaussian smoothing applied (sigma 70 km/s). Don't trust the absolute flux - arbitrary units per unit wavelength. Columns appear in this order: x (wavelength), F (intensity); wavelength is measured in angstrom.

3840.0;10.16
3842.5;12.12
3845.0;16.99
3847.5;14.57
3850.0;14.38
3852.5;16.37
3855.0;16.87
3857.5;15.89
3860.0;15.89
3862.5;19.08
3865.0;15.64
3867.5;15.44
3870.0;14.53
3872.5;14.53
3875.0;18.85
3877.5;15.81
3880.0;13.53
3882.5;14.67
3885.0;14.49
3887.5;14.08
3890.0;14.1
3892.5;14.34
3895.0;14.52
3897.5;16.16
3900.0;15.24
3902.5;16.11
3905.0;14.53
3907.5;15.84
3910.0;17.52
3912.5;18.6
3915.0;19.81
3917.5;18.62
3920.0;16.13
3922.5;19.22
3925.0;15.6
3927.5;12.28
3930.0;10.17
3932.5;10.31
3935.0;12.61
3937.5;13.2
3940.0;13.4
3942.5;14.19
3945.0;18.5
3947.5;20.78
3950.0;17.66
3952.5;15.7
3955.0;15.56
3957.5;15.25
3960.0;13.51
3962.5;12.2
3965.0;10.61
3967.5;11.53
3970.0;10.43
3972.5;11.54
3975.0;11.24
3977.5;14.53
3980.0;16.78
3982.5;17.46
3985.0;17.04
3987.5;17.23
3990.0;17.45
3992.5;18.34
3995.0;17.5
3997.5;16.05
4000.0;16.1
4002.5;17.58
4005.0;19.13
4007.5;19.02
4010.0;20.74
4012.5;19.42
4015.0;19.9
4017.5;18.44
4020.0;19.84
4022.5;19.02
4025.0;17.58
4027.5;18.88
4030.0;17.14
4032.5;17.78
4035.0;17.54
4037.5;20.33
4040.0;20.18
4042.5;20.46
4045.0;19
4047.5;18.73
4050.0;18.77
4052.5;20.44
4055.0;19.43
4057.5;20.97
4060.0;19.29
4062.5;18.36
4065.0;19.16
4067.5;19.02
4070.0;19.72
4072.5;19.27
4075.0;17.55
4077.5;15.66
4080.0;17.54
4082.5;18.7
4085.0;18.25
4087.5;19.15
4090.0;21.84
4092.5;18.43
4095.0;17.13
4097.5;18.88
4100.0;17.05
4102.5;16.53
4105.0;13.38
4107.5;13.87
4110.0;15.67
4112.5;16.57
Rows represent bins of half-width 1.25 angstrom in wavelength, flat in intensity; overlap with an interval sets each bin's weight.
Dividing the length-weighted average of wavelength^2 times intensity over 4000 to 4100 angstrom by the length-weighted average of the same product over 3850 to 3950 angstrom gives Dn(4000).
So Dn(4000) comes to 1.31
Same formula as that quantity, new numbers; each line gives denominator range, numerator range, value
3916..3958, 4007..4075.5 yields 1.32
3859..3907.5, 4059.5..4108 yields 1.29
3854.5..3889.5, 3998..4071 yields 1.32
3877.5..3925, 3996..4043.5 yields 1.24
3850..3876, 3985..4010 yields 1.17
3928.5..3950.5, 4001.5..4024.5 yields 1.38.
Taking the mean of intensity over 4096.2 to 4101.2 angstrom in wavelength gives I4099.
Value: 18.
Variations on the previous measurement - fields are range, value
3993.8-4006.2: 17.3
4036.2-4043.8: 20.3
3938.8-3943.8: 13.8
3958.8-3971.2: 11.7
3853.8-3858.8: 16.4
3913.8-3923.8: 18.4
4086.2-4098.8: 19.1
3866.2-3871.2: 15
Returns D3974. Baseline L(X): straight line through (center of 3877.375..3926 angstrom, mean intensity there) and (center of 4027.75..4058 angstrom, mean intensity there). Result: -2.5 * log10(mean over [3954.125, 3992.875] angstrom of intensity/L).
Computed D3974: 0.22 mag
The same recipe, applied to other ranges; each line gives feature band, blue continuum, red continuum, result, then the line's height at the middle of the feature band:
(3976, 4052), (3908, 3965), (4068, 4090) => -0.07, 17.1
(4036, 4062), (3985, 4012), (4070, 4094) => -0.08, 18.3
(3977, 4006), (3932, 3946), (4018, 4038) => -0.04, 16.5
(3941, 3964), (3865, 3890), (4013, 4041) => 0.07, 16.9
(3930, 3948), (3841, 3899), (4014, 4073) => 0.19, 16.8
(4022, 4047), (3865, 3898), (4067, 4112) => -0.11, 16.9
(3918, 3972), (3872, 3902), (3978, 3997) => 0.15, 16.3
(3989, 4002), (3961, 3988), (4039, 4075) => -0.14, 15.1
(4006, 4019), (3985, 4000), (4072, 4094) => -0.12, 17.5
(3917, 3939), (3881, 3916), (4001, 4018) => 0.18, 16.6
